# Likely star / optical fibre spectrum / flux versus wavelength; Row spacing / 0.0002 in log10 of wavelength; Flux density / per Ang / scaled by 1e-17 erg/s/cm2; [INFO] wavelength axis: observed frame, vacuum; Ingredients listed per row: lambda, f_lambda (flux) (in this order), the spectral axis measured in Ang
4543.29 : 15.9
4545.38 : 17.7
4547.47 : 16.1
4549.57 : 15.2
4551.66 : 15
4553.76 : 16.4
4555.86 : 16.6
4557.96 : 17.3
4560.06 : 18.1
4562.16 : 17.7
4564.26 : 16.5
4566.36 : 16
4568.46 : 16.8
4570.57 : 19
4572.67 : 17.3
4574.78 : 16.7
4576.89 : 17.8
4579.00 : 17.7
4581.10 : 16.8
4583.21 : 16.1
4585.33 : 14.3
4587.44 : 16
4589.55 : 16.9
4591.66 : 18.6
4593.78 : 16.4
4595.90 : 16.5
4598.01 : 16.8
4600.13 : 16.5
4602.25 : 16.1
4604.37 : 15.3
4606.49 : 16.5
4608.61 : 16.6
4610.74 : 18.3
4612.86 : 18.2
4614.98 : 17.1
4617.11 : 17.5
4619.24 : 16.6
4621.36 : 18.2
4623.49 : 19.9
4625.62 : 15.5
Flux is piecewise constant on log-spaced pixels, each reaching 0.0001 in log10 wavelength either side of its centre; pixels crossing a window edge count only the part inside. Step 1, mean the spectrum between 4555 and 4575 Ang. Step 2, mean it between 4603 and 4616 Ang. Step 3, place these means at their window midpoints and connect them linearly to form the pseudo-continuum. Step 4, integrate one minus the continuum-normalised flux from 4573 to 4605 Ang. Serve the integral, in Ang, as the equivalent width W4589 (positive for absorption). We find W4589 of 0.9 Ang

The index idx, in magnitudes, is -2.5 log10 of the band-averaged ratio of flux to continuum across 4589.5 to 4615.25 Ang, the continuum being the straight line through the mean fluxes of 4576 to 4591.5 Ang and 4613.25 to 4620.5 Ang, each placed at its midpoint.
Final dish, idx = 0.003 mag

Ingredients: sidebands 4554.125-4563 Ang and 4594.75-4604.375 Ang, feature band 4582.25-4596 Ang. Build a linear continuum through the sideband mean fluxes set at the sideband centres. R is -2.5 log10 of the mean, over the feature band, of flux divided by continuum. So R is 0.01 mag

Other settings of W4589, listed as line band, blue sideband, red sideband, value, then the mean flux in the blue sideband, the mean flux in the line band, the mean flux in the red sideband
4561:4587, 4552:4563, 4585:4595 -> -0.08 Ang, 17.1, 16.9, 16.6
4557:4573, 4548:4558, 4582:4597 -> -1.22 Ang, 16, 17.3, 16.4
